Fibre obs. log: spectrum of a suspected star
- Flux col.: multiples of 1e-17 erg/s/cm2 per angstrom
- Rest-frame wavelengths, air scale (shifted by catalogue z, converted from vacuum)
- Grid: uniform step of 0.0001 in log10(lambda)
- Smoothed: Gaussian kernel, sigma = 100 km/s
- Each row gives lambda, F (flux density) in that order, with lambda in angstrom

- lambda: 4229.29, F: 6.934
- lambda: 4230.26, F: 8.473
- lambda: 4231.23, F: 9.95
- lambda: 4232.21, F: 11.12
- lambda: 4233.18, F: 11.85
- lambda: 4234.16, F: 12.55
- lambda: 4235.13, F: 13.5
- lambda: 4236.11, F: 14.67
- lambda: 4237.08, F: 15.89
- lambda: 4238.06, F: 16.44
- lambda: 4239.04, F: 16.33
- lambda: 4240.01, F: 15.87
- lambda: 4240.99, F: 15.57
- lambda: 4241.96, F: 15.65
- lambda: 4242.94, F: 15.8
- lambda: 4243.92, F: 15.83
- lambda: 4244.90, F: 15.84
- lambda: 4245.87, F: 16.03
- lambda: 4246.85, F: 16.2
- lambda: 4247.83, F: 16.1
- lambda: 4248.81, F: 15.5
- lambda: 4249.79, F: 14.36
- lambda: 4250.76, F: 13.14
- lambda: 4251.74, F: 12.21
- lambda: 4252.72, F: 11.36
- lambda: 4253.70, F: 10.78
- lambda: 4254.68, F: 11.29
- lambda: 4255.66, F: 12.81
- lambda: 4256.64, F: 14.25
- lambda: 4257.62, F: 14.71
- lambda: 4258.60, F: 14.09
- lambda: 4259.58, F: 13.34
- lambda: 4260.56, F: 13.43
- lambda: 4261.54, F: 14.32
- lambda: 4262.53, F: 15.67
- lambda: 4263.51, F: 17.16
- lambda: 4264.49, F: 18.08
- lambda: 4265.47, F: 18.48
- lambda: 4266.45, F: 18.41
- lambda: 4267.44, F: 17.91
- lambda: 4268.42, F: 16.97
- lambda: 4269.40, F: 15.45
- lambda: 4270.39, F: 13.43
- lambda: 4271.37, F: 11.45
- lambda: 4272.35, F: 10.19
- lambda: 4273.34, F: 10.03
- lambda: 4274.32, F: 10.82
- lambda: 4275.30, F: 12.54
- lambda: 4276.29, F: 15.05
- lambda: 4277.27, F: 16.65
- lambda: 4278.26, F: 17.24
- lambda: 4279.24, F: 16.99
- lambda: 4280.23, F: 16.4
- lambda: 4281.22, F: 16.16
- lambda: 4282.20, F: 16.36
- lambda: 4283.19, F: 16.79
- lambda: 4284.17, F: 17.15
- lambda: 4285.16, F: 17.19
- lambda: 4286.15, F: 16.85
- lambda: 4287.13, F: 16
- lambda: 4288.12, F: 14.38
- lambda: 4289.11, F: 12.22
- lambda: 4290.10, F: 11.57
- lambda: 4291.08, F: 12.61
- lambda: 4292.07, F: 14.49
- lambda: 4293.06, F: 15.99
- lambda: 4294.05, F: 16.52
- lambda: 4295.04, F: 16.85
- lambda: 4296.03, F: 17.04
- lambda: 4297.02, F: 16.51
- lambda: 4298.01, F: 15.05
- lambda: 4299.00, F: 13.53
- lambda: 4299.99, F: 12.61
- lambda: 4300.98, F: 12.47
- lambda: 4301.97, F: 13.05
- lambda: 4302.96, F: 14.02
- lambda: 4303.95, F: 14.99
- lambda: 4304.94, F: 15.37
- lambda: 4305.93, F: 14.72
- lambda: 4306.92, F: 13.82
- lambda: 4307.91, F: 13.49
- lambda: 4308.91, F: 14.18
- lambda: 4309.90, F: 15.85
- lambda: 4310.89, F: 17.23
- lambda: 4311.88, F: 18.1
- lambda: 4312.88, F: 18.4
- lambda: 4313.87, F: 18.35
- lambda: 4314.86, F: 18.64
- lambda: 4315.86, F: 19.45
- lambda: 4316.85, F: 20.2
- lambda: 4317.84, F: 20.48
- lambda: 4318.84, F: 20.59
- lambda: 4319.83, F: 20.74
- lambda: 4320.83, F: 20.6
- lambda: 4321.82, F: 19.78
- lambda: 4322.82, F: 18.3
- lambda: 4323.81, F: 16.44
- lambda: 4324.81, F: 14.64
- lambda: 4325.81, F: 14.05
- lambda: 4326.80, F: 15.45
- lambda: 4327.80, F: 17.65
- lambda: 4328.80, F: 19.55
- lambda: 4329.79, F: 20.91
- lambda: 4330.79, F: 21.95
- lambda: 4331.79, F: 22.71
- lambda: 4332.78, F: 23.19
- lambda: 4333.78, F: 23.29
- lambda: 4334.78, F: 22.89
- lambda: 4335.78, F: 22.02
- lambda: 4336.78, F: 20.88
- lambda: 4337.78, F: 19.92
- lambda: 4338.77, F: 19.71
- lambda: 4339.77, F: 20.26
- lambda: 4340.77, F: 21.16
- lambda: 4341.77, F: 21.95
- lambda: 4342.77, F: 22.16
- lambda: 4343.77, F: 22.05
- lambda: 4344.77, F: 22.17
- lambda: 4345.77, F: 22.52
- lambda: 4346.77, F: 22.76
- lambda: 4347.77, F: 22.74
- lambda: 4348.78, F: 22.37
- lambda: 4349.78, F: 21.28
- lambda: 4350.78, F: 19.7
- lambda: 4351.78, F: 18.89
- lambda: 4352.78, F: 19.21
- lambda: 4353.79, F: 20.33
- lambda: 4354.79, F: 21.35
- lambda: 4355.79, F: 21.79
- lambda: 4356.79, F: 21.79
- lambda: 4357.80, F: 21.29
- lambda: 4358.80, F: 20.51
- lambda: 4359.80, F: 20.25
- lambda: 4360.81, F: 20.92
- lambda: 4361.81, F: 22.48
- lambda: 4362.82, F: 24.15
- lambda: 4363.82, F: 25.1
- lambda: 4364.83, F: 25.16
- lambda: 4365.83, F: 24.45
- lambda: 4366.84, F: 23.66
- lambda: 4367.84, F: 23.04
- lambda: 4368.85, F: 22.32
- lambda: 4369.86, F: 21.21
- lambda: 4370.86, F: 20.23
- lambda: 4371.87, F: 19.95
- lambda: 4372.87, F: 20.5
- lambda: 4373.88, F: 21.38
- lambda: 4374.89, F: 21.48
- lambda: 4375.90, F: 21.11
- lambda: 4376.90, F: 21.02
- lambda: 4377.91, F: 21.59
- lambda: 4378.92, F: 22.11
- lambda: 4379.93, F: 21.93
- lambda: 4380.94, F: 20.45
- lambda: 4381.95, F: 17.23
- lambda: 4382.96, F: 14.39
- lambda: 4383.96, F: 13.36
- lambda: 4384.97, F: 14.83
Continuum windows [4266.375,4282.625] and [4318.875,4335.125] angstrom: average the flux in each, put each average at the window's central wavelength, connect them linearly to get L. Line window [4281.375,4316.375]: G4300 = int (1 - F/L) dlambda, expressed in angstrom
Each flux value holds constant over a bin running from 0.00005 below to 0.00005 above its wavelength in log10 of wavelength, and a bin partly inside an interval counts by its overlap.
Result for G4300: 3.0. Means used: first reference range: 14.7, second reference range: 19.5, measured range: 15.5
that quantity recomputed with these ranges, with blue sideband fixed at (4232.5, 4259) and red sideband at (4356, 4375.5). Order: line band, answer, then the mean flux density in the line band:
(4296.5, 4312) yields 3.0 angstrom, 14.6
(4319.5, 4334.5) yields 0.2 angstrom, 19.3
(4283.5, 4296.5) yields 1.4 angstrom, 15.3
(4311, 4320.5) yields -0.2 angstrom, 19.4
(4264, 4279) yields 1.0 angstrom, 14.9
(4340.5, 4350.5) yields -0.6 angstrom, 22.1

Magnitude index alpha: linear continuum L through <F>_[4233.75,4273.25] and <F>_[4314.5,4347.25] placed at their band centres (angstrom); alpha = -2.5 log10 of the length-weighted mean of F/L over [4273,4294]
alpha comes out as 0.13 mag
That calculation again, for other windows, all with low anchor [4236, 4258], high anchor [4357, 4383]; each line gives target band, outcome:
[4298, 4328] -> 0.115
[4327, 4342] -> -0.080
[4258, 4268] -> -0.036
